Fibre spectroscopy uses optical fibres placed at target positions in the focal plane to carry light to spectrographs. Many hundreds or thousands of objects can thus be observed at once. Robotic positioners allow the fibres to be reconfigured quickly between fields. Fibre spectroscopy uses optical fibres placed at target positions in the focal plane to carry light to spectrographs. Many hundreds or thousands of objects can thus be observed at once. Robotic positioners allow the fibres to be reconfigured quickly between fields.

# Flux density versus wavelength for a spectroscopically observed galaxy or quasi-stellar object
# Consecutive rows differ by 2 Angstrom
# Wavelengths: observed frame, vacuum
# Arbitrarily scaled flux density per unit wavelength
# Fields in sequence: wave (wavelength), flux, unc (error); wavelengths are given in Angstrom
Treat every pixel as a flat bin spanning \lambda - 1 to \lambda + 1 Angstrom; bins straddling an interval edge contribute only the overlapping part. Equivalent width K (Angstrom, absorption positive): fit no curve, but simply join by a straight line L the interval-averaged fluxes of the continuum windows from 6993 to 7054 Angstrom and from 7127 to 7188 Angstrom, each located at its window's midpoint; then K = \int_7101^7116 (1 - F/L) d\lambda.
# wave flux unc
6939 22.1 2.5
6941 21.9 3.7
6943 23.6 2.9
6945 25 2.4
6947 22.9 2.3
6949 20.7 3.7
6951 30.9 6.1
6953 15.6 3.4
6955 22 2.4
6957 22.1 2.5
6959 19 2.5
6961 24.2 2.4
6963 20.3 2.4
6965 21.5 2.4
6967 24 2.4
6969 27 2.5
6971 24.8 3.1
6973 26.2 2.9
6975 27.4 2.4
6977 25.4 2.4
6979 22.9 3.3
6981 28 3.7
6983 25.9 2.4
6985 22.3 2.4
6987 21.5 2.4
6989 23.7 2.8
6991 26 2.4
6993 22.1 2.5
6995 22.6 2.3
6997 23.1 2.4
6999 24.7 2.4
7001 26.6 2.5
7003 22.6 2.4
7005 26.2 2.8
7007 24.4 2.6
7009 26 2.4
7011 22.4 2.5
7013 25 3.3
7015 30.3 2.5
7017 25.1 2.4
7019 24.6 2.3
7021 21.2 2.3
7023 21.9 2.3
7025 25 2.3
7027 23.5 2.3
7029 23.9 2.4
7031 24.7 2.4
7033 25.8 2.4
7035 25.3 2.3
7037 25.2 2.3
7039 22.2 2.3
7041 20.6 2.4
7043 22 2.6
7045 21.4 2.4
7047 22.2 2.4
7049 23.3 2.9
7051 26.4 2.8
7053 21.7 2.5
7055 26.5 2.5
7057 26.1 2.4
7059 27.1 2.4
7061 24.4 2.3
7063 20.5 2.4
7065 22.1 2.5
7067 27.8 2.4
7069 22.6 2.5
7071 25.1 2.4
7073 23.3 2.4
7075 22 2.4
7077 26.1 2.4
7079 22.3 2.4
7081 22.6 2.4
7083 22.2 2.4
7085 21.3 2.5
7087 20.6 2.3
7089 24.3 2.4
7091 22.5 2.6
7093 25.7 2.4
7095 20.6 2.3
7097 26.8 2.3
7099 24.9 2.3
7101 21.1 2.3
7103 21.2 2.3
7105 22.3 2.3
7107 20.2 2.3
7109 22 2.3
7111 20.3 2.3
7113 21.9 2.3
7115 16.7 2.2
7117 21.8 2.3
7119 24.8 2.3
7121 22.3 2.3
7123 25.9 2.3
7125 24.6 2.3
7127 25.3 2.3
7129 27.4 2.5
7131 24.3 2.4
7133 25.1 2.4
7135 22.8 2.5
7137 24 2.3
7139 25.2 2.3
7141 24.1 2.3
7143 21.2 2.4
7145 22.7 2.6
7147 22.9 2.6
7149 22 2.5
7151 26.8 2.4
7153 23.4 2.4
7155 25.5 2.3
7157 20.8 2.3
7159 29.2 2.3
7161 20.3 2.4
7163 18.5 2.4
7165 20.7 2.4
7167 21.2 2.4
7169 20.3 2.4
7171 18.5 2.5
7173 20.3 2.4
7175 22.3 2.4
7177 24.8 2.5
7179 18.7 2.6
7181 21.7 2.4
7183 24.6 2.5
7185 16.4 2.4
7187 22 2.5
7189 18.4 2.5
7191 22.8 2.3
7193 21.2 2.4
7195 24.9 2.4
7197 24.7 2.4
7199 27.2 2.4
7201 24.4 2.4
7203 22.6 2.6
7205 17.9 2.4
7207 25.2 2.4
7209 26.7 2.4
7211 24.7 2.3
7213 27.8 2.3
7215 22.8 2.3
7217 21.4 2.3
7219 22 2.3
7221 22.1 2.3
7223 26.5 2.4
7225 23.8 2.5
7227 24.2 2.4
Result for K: 1.6 Angstrom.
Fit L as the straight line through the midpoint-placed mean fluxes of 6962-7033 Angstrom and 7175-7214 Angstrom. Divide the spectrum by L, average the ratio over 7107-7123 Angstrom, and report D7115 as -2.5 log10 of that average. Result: 0.09 mag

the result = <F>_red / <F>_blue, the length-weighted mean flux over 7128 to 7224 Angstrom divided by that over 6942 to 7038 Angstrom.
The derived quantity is 1.0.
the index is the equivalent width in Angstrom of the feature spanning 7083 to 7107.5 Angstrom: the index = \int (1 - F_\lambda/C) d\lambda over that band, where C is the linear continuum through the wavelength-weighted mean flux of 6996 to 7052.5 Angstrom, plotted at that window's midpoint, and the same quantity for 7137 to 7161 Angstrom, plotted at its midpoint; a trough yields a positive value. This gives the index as 1.3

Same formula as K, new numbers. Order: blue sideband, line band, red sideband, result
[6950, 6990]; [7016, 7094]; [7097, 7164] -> -0.67 Angstrom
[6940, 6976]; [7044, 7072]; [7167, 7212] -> -1.53 Angstrom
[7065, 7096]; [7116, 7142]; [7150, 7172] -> -2.03 Angstrom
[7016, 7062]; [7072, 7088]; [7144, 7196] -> 0.52 Angstrom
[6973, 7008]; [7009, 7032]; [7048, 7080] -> -0.03 Angstrom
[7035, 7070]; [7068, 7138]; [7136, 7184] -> 0.21 Angstrom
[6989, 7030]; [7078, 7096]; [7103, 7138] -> 0.72 Angstrom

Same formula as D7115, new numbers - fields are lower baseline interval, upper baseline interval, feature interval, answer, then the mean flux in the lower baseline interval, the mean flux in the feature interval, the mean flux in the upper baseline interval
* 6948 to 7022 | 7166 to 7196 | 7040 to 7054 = 0.03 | 24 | 22.5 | 21.2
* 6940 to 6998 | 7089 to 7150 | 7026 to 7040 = -0.05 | 23.5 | 24.4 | 23.1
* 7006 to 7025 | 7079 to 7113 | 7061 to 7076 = -0.01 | 24.6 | 23.4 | 22.4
